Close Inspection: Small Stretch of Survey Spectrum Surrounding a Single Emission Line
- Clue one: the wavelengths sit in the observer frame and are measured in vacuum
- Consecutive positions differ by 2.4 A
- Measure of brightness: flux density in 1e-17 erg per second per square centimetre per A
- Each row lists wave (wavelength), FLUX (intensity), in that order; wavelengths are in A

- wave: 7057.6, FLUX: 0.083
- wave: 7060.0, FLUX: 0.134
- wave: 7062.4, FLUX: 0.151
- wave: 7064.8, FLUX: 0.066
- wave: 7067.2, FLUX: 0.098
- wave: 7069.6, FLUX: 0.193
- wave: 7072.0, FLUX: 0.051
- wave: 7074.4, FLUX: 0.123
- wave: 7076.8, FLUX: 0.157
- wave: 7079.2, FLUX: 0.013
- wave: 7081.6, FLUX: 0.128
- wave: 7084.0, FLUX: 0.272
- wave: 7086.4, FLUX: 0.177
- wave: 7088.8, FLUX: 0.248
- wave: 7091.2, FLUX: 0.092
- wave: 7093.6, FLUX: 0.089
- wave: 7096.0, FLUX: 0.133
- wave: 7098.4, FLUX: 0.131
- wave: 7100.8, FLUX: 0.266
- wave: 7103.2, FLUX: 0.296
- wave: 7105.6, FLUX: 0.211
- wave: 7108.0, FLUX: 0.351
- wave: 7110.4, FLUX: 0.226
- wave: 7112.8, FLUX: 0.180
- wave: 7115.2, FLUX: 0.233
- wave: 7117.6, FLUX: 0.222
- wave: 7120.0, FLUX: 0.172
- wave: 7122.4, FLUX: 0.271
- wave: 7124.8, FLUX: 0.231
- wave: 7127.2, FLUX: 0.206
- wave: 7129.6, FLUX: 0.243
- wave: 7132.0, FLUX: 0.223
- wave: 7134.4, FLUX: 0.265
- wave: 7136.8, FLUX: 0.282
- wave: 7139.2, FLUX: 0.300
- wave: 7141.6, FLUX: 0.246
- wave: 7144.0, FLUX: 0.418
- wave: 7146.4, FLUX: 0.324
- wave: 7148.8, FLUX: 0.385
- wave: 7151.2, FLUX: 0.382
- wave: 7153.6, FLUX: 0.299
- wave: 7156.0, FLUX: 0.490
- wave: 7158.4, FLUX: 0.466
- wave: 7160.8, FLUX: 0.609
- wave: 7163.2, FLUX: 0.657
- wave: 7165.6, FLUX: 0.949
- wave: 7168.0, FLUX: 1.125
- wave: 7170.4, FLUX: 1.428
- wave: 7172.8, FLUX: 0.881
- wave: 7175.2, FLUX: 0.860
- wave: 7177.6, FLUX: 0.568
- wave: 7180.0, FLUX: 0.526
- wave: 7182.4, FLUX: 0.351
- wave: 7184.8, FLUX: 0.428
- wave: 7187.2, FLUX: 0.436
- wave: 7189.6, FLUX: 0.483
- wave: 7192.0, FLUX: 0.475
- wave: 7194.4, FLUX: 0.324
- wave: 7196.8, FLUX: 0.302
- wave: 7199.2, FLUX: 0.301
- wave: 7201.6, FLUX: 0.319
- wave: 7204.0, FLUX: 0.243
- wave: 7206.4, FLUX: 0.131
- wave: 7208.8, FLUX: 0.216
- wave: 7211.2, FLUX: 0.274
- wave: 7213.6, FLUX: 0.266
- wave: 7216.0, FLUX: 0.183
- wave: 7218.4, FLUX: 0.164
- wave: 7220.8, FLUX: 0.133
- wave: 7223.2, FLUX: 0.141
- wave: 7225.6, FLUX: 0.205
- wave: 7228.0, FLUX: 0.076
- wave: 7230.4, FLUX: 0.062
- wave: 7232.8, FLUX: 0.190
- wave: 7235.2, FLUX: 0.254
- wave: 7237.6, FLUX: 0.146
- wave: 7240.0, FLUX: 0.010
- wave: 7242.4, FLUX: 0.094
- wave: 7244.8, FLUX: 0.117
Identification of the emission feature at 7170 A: C III] 1909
